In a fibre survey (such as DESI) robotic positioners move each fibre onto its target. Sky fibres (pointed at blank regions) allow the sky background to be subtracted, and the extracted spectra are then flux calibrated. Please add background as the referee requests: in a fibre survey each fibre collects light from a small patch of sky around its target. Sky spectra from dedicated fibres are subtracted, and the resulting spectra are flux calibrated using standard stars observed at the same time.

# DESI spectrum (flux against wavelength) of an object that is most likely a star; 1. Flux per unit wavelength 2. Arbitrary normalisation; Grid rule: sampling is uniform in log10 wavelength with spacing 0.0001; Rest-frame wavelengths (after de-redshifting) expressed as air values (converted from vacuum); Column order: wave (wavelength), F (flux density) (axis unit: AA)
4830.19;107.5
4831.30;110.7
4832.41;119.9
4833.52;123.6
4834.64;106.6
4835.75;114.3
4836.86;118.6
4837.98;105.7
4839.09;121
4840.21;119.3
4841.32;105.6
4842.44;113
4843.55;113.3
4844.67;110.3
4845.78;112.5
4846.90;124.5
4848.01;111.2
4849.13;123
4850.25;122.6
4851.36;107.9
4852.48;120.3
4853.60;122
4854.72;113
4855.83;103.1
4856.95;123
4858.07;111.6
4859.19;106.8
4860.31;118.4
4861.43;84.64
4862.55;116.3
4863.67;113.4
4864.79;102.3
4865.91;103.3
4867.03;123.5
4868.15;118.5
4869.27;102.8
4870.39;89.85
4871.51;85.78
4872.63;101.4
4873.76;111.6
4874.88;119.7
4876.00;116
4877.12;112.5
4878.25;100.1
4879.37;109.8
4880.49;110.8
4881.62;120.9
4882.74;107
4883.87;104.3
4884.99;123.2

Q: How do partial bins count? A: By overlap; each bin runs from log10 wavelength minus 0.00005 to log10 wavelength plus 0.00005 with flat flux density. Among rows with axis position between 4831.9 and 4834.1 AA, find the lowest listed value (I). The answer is 119.9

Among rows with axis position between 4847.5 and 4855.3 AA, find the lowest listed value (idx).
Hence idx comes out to 107.9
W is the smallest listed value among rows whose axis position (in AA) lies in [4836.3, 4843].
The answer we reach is 105.6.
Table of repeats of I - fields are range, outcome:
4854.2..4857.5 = 103.1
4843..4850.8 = 110.3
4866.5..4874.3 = 85.78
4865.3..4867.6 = 103.3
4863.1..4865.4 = 102.3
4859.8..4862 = 84.64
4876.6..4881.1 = 100.1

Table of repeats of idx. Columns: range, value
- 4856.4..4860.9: 106.8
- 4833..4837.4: 106.6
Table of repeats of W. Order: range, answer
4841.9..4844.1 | 113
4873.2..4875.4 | 111.6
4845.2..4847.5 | 112.5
